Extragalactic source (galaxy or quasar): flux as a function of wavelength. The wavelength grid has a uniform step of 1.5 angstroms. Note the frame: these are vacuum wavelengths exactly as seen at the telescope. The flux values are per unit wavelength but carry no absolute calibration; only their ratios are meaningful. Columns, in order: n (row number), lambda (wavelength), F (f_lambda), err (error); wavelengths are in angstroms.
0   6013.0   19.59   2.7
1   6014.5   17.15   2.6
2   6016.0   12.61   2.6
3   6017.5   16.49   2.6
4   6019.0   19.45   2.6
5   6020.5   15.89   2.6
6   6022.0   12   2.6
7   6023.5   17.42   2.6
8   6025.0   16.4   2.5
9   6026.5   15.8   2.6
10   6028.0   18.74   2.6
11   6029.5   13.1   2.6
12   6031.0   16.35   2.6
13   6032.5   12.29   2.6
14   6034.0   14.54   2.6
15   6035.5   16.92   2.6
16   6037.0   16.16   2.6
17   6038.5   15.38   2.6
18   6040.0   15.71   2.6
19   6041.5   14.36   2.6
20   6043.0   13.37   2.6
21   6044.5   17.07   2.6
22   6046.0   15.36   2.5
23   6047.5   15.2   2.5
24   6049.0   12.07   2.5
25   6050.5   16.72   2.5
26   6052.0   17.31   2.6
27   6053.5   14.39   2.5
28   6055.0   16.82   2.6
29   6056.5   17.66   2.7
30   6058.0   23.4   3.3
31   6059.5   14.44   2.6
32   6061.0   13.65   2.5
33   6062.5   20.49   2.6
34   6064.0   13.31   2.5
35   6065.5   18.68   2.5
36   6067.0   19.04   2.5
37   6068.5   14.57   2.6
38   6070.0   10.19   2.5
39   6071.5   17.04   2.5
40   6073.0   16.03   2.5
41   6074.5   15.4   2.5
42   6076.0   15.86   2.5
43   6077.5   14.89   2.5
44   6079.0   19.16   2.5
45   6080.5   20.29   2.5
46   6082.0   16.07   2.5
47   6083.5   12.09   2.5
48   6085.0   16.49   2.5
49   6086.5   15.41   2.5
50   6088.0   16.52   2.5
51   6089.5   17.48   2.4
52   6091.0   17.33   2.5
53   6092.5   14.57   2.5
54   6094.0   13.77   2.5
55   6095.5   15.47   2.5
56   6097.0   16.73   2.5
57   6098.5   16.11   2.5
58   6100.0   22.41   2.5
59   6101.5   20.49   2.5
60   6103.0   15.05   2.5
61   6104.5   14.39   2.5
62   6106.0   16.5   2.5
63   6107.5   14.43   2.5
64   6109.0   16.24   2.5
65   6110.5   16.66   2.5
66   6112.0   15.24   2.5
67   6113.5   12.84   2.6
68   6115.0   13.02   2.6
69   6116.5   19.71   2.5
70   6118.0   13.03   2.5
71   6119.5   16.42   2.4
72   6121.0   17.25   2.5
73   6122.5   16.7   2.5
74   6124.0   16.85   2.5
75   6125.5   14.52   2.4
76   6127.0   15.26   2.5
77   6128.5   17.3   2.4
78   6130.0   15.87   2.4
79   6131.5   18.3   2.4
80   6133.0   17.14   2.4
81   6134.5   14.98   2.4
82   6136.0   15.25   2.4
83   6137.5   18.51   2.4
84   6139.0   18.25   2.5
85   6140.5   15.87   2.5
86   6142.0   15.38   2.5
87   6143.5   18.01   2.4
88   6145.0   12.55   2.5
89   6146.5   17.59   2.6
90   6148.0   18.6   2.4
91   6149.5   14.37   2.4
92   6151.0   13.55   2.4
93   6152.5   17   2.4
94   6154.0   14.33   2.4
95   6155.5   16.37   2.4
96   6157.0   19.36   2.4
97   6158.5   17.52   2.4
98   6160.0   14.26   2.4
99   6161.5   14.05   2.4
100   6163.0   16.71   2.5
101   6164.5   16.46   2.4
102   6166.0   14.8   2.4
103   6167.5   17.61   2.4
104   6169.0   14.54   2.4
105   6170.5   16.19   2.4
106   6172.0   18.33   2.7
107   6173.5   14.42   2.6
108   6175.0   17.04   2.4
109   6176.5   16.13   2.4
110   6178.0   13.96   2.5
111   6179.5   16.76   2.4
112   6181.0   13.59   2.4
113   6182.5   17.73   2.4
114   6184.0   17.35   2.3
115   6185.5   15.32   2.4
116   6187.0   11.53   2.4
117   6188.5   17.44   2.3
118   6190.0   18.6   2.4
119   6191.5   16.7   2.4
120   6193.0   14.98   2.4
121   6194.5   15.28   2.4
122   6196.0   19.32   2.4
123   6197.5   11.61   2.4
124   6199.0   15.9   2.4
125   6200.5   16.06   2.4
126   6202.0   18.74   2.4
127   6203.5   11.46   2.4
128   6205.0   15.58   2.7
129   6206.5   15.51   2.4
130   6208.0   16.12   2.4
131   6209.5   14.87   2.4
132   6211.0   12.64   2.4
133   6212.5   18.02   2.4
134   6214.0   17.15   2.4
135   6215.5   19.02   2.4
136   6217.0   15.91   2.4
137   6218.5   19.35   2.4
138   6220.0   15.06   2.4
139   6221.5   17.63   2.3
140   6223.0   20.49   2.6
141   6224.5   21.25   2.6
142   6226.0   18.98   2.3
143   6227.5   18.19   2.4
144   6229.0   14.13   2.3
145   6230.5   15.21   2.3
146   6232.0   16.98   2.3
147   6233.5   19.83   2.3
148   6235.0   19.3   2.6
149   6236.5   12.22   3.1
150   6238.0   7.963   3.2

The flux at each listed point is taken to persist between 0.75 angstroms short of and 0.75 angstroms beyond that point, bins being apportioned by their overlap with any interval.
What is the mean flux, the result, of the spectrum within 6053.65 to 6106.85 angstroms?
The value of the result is 16.5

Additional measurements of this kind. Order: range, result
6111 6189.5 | 16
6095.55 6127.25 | 16.2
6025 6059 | 15.9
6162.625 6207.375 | 15.8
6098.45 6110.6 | 17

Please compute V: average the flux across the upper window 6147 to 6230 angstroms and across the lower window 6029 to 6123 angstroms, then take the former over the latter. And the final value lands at 1.02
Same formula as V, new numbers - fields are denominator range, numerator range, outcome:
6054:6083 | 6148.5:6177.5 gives 0.96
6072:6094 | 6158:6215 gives 0.98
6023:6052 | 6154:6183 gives 1.04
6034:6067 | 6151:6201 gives 0.99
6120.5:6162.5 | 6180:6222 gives 0.99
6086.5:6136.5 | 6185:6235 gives 1.02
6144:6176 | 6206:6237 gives 1.07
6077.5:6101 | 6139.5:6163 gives 0.96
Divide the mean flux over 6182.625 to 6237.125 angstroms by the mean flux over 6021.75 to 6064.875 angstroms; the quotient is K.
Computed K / 1.0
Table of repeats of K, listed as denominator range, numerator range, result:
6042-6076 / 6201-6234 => 1.06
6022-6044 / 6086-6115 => 1.05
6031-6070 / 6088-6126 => 1.02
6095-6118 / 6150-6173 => 0.99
